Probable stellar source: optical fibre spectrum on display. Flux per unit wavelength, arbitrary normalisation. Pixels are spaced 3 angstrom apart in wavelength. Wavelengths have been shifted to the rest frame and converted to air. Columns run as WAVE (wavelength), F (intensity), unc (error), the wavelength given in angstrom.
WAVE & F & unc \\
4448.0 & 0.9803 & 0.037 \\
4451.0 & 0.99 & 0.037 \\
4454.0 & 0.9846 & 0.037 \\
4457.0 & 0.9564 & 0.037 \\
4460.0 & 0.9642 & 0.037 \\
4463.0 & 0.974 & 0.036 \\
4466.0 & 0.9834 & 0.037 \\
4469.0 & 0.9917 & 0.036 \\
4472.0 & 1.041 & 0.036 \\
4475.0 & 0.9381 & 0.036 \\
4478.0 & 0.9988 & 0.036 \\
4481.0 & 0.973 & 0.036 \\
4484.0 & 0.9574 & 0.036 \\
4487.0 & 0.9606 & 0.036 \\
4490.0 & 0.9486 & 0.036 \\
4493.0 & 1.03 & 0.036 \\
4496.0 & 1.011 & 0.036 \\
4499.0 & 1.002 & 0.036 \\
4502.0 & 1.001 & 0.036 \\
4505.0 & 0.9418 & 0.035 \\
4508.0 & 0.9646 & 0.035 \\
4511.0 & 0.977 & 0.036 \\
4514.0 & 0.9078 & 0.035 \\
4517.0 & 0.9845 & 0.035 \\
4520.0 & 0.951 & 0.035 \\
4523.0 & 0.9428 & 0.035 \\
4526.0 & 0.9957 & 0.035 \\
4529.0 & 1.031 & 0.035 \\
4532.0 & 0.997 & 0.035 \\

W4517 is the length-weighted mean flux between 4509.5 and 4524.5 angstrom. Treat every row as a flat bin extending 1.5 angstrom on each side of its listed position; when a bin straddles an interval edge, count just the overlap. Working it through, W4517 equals 0.953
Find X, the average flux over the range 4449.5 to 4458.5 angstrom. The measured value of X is 0.977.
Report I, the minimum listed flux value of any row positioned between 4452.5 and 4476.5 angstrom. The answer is 0.9381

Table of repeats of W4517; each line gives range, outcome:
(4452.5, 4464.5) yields 0.97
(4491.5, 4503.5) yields 1.01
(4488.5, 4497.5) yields 0.997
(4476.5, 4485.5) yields 0.976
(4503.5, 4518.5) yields 0.955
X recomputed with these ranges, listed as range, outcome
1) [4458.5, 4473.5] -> 0.991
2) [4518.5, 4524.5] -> 0.947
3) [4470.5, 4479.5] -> 0.993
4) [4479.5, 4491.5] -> 0.96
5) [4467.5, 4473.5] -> 1.02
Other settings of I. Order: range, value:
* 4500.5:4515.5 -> 0.9078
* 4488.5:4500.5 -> 0.9486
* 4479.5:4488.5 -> 0.9574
